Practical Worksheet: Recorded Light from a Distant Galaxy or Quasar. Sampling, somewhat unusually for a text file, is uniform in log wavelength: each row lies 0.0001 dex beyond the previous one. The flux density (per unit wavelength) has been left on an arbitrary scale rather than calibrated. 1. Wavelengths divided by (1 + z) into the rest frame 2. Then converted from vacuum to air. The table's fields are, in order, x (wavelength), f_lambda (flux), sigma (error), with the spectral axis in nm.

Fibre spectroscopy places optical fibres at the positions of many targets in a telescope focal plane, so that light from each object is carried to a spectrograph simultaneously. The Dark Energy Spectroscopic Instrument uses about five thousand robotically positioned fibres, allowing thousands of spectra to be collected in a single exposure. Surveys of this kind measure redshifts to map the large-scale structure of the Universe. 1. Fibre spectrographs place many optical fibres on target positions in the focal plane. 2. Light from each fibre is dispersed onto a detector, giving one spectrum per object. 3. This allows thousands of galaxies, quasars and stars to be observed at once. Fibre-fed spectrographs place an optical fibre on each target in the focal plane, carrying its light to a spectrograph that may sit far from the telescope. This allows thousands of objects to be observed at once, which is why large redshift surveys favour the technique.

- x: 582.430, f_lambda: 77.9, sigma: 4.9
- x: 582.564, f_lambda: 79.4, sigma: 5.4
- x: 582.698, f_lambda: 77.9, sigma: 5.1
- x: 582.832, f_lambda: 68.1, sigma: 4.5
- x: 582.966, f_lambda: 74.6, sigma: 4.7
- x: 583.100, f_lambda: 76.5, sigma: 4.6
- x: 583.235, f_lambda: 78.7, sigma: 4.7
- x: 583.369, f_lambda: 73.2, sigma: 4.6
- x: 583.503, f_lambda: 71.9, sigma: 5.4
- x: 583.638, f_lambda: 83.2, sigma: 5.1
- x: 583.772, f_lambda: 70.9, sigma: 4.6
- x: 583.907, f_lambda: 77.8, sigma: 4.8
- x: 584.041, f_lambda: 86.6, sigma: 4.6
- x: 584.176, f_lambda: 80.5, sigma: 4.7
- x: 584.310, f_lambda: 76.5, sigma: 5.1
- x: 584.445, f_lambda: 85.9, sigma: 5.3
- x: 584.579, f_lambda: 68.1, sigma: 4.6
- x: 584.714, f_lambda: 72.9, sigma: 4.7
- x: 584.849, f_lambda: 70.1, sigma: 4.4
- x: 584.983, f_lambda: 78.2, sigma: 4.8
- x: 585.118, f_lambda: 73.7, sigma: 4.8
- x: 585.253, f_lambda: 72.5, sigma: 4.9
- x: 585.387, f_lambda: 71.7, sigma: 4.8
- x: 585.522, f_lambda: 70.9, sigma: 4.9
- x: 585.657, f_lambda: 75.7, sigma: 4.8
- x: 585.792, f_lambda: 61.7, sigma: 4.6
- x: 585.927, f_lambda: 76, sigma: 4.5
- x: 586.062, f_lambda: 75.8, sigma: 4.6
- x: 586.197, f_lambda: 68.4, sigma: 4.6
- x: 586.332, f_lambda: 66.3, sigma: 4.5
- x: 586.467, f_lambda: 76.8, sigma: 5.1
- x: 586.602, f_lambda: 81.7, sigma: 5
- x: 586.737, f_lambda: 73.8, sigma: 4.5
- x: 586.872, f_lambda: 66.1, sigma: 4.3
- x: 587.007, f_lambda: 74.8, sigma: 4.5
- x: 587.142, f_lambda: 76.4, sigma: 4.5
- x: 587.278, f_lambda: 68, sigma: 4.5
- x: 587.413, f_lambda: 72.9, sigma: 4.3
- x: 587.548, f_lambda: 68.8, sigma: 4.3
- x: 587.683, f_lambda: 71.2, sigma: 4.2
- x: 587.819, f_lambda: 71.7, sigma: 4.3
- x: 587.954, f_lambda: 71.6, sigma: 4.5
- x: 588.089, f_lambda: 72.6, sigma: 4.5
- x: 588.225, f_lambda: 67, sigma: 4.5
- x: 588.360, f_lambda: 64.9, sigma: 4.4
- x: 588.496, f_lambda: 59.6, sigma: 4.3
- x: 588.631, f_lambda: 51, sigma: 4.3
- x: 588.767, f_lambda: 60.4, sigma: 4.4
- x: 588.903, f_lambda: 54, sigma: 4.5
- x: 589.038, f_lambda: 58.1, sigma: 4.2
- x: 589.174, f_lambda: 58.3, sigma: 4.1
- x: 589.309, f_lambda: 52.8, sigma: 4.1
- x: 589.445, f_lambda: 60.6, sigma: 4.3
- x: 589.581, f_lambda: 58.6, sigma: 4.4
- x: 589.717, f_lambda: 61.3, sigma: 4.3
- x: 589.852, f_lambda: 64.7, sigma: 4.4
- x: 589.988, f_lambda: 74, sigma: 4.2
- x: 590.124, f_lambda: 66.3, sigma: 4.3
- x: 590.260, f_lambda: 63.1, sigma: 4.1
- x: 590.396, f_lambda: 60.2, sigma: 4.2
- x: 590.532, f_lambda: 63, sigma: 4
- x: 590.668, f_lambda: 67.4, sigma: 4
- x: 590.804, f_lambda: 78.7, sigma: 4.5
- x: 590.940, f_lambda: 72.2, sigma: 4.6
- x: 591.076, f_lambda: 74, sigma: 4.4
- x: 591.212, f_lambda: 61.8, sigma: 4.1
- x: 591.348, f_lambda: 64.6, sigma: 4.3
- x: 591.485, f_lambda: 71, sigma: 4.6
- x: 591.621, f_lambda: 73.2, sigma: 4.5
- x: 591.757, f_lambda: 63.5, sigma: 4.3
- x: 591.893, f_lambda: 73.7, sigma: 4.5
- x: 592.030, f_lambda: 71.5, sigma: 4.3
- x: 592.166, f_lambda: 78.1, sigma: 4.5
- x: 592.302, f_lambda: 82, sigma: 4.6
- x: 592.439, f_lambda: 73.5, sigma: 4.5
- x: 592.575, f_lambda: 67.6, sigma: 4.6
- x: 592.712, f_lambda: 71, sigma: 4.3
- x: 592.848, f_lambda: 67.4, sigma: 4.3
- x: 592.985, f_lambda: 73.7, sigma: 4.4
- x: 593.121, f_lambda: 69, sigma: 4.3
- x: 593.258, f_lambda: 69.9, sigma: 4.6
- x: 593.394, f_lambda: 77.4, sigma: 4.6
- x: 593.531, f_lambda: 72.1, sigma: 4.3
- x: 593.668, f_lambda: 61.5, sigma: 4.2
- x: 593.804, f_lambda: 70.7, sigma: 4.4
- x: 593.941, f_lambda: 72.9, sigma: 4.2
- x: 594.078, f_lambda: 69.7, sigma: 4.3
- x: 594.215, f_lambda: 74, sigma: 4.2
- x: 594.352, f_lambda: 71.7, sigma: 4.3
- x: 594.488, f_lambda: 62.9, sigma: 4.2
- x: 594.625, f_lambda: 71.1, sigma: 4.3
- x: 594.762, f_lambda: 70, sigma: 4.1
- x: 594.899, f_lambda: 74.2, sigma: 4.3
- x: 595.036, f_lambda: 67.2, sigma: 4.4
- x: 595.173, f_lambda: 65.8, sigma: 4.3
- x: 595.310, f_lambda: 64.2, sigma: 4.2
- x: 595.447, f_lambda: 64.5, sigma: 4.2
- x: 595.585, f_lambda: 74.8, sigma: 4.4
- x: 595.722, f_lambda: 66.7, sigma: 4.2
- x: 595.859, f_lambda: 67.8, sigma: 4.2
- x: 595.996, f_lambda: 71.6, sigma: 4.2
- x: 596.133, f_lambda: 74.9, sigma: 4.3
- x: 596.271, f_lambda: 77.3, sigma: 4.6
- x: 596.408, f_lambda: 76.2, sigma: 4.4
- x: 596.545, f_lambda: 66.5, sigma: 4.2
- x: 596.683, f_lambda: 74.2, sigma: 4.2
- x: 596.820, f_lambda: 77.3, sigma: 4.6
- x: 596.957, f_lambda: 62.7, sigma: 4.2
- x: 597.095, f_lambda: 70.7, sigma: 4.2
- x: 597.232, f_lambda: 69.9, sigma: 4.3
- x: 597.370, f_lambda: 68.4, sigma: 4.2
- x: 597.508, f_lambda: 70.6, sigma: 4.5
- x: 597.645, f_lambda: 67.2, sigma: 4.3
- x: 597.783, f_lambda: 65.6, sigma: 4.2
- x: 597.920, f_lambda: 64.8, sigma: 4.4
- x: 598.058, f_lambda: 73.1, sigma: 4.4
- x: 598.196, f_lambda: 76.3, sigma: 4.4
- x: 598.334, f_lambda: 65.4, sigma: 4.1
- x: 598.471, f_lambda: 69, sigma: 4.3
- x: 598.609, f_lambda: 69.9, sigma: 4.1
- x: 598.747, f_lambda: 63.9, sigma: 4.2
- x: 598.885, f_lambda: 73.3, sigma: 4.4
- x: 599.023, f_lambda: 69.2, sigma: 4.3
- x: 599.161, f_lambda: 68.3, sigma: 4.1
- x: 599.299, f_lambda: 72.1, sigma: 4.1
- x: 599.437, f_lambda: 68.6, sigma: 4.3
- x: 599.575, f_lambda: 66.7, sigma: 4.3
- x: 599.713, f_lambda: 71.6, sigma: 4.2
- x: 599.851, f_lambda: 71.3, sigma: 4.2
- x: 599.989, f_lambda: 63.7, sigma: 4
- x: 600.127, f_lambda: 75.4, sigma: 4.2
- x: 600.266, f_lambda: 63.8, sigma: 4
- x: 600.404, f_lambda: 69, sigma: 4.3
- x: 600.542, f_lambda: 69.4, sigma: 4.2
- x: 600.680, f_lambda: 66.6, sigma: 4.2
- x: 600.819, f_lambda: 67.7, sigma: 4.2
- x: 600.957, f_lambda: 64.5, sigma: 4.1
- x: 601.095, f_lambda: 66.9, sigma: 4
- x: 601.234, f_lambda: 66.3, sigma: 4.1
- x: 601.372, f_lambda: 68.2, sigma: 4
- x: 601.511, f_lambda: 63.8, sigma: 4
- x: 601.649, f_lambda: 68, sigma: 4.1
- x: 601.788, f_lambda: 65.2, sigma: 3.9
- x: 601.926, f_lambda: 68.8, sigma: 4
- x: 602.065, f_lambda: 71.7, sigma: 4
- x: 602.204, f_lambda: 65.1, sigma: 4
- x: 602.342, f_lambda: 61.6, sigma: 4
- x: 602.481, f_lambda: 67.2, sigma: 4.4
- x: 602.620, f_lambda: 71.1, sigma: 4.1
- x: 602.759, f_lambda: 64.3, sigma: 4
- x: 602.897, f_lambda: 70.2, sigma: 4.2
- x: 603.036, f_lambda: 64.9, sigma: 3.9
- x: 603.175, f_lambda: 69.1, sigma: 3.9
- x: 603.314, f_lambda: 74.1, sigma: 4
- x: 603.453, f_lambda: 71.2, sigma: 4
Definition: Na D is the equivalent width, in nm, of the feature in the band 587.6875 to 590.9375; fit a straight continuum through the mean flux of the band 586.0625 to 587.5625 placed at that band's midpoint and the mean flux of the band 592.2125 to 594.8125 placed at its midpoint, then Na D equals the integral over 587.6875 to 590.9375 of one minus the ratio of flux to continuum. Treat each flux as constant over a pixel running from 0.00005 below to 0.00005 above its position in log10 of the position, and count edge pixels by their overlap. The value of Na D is 0.37 nm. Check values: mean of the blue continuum 72.5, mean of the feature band 63.8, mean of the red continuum 71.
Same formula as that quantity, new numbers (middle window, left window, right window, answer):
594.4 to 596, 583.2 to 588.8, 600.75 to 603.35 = 0.03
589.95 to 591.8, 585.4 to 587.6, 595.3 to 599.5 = 0.08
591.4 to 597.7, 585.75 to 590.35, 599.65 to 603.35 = -0.33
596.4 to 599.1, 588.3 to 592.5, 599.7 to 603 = -0.11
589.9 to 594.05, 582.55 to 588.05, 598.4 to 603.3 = 0.07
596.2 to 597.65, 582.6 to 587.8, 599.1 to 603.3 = -0.04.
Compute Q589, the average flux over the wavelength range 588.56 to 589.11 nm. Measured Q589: 55.9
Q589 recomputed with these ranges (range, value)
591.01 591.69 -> 68.9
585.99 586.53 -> 71.8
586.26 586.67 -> 74.9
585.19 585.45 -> 72.3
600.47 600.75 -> 68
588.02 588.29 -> 69.8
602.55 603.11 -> 67.6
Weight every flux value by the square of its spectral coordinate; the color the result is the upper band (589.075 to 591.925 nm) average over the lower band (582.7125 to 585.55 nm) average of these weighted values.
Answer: 0.9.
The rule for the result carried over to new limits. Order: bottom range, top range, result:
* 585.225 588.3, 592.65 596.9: 1.01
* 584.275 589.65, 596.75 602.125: 1.04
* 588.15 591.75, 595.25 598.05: 1.12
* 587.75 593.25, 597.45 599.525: 1.06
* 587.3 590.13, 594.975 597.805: 1.12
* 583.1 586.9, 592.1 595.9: 0.97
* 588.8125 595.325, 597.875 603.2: 1.03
